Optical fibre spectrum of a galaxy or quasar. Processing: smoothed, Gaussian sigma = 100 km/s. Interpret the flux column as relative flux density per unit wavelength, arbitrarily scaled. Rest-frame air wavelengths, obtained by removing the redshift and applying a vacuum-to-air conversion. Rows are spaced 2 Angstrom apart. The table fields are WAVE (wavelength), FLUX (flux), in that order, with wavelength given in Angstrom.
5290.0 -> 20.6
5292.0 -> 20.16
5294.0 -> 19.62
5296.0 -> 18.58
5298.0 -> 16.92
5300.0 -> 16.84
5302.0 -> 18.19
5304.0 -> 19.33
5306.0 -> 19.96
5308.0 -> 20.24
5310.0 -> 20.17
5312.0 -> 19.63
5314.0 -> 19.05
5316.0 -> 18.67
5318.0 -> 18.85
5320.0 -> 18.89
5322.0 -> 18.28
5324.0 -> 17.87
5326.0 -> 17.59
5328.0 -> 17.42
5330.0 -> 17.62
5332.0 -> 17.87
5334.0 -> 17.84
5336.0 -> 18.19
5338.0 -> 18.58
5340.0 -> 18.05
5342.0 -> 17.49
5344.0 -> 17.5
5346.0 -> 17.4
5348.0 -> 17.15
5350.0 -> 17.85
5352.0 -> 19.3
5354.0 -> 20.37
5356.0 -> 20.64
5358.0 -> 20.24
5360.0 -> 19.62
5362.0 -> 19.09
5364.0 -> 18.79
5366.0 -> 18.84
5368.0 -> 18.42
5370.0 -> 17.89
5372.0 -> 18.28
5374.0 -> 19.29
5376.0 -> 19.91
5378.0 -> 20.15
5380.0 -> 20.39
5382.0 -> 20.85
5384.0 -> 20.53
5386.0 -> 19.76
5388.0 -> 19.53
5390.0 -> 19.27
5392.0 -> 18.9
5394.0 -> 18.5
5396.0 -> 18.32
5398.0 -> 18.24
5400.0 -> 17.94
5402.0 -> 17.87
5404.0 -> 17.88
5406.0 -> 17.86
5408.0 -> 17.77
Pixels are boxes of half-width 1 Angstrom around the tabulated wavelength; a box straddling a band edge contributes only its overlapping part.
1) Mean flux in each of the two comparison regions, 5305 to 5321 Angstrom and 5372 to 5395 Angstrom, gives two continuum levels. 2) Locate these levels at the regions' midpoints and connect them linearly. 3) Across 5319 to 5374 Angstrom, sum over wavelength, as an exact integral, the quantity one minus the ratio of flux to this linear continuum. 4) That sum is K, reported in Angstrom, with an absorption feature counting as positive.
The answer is 3.2 Angstrom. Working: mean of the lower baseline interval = 19.4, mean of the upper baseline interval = 19.7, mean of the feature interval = 18.4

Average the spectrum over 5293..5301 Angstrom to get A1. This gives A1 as 18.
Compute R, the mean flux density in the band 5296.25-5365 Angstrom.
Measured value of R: 18.6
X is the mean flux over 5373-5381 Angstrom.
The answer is 19.9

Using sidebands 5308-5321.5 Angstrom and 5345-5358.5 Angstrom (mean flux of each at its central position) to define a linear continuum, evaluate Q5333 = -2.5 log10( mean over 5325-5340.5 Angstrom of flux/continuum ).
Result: 0.07 mag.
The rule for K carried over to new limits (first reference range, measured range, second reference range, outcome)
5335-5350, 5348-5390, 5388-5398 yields -2.59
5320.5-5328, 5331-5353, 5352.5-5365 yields 1.09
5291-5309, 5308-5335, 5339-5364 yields 0.44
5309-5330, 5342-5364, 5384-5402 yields -0.16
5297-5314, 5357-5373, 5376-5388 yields 0.84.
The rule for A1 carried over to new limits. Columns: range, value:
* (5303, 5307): 19.6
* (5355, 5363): 19.9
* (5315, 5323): 18.7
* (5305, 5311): 20.1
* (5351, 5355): 19.8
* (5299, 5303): 17.5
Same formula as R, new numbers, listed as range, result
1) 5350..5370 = 19.3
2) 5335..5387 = 19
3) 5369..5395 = 19.5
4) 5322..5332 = 17.7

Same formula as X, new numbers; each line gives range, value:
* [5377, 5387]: 20.3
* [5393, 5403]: 18.2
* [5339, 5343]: 17.8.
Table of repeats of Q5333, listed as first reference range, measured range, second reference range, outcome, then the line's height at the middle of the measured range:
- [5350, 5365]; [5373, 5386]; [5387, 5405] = -0.07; 19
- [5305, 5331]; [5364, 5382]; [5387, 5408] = -0.04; 18.5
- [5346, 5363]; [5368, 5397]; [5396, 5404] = -0.05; 18.5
